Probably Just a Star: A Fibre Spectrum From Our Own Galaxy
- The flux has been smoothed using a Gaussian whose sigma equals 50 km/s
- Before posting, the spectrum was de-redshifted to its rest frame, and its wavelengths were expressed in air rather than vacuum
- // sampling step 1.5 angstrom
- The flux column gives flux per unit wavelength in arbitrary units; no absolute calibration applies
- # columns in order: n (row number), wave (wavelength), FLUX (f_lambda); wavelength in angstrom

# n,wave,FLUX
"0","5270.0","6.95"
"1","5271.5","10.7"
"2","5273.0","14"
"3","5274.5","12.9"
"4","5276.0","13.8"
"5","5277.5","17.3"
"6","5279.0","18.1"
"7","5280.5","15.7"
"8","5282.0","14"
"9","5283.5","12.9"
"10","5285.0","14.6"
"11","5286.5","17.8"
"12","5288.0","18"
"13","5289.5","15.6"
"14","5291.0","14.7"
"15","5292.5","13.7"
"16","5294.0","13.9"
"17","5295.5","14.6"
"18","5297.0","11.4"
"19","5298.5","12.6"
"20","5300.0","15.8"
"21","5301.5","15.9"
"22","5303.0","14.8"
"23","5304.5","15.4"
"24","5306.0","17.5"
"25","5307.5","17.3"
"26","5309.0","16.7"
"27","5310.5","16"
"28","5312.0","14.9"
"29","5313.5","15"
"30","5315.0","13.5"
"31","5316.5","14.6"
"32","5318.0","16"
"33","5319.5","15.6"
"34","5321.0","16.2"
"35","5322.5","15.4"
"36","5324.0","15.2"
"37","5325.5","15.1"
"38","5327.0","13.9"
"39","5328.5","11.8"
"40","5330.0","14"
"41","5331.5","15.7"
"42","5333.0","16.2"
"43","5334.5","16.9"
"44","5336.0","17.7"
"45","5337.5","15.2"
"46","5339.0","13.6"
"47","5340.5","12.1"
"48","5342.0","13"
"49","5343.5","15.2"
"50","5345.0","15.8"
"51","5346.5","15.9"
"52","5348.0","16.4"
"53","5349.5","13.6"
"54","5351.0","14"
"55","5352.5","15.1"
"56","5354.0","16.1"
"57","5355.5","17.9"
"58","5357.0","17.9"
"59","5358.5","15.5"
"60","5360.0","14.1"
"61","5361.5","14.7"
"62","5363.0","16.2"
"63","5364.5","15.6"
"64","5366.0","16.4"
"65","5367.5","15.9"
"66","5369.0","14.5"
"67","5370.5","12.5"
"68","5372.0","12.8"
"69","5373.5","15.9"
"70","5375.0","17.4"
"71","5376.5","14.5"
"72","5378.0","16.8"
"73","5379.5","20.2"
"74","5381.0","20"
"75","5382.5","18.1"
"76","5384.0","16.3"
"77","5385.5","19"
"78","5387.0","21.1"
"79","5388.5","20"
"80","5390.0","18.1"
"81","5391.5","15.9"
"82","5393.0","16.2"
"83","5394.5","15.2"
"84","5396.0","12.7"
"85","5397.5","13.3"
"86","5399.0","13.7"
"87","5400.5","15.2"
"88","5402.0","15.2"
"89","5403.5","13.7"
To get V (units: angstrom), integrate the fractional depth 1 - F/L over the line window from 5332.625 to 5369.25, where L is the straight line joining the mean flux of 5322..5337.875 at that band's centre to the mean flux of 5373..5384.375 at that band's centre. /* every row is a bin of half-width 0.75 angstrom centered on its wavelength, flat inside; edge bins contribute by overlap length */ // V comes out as 1.7 angstrom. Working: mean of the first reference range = 15.2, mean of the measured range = 15.4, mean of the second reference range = 17.5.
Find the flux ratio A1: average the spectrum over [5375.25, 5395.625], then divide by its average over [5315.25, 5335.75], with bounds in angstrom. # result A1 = 1.17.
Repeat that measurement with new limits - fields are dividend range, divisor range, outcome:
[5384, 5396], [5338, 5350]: 1.21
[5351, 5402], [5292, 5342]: 1.08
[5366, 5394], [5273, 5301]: 1.14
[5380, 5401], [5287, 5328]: 1.11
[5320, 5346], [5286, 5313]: 0.97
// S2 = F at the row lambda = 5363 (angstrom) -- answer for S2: 16.2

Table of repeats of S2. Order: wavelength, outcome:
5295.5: 14.6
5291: 14.7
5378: 16.8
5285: 14.6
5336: 17.7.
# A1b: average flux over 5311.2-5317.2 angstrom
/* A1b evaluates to 14.5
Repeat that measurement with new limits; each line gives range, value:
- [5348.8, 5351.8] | 13.8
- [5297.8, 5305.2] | 14.9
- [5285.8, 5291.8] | 16.5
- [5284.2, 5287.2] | 16.1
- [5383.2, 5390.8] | 18.9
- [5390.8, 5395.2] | 15.8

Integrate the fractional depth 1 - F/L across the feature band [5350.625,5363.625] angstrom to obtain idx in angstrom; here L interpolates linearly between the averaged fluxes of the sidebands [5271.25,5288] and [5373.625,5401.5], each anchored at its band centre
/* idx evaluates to 0.4 angstrom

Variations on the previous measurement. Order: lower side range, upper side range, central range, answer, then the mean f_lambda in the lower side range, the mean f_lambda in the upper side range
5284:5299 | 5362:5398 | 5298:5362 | 0.77 angstrom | 14.7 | 16.5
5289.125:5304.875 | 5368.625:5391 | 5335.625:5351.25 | 1.18 angstrom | 14.3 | 17.2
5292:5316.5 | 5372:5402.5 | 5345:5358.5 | 0.07 angstrom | 14.9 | 16.7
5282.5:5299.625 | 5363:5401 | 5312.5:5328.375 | 0.20 angstrom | 14.5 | 16.3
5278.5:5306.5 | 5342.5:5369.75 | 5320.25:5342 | 0.72 angstrom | 15.1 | 15.6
